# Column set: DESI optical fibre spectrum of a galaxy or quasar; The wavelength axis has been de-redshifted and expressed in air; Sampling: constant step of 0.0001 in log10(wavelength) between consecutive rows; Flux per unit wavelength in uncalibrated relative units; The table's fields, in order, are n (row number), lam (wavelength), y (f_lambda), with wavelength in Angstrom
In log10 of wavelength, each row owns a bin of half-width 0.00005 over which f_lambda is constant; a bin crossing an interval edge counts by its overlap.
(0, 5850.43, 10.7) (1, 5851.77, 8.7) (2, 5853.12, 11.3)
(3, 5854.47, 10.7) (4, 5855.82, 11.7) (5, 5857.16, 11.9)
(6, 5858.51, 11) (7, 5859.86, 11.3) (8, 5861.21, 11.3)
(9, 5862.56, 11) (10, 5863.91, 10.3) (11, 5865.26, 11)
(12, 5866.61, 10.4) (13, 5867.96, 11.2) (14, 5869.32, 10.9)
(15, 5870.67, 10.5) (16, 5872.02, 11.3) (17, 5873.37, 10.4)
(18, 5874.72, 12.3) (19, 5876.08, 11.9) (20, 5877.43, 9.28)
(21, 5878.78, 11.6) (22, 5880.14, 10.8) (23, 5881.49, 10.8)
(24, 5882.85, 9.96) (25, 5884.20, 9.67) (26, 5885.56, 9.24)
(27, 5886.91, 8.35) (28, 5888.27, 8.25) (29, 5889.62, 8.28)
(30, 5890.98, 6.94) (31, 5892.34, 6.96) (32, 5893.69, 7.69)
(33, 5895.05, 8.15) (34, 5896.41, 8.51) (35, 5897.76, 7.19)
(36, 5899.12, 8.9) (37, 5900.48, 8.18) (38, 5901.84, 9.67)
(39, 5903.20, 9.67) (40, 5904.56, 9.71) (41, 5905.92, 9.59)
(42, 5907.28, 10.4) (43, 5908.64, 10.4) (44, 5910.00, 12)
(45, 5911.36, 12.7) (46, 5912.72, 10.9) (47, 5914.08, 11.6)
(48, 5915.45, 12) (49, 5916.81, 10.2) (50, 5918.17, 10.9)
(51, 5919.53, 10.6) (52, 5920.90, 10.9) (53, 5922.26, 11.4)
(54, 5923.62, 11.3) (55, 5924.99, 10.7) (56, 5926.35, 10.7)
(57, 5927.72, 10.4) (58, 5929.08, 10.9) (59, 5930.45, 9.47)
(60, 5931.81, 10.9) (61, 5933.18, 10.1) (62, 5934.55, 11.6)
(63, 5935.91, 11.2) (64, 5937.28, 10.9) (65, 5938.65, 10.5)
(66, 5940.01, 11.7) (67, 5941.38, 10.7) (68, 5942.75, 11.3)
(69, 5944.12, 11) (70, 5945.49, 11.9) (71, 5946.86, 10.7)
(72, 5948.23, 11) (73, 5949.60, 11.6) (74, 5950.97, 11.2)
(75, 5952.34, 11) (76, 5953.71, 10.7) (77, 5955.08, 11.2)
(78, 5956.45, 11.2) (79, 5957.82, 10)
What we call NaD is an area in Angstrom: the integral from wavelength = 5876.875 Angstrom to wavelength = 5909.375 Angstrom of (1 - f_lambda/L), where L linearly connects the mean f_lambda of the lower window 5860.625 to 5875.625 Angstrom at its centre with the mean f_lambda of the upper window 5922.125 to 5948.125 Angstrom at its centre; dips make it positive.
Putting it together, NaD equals 5.5 Angstrom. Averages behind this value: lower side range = 11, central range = 9.1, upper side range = 10.9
